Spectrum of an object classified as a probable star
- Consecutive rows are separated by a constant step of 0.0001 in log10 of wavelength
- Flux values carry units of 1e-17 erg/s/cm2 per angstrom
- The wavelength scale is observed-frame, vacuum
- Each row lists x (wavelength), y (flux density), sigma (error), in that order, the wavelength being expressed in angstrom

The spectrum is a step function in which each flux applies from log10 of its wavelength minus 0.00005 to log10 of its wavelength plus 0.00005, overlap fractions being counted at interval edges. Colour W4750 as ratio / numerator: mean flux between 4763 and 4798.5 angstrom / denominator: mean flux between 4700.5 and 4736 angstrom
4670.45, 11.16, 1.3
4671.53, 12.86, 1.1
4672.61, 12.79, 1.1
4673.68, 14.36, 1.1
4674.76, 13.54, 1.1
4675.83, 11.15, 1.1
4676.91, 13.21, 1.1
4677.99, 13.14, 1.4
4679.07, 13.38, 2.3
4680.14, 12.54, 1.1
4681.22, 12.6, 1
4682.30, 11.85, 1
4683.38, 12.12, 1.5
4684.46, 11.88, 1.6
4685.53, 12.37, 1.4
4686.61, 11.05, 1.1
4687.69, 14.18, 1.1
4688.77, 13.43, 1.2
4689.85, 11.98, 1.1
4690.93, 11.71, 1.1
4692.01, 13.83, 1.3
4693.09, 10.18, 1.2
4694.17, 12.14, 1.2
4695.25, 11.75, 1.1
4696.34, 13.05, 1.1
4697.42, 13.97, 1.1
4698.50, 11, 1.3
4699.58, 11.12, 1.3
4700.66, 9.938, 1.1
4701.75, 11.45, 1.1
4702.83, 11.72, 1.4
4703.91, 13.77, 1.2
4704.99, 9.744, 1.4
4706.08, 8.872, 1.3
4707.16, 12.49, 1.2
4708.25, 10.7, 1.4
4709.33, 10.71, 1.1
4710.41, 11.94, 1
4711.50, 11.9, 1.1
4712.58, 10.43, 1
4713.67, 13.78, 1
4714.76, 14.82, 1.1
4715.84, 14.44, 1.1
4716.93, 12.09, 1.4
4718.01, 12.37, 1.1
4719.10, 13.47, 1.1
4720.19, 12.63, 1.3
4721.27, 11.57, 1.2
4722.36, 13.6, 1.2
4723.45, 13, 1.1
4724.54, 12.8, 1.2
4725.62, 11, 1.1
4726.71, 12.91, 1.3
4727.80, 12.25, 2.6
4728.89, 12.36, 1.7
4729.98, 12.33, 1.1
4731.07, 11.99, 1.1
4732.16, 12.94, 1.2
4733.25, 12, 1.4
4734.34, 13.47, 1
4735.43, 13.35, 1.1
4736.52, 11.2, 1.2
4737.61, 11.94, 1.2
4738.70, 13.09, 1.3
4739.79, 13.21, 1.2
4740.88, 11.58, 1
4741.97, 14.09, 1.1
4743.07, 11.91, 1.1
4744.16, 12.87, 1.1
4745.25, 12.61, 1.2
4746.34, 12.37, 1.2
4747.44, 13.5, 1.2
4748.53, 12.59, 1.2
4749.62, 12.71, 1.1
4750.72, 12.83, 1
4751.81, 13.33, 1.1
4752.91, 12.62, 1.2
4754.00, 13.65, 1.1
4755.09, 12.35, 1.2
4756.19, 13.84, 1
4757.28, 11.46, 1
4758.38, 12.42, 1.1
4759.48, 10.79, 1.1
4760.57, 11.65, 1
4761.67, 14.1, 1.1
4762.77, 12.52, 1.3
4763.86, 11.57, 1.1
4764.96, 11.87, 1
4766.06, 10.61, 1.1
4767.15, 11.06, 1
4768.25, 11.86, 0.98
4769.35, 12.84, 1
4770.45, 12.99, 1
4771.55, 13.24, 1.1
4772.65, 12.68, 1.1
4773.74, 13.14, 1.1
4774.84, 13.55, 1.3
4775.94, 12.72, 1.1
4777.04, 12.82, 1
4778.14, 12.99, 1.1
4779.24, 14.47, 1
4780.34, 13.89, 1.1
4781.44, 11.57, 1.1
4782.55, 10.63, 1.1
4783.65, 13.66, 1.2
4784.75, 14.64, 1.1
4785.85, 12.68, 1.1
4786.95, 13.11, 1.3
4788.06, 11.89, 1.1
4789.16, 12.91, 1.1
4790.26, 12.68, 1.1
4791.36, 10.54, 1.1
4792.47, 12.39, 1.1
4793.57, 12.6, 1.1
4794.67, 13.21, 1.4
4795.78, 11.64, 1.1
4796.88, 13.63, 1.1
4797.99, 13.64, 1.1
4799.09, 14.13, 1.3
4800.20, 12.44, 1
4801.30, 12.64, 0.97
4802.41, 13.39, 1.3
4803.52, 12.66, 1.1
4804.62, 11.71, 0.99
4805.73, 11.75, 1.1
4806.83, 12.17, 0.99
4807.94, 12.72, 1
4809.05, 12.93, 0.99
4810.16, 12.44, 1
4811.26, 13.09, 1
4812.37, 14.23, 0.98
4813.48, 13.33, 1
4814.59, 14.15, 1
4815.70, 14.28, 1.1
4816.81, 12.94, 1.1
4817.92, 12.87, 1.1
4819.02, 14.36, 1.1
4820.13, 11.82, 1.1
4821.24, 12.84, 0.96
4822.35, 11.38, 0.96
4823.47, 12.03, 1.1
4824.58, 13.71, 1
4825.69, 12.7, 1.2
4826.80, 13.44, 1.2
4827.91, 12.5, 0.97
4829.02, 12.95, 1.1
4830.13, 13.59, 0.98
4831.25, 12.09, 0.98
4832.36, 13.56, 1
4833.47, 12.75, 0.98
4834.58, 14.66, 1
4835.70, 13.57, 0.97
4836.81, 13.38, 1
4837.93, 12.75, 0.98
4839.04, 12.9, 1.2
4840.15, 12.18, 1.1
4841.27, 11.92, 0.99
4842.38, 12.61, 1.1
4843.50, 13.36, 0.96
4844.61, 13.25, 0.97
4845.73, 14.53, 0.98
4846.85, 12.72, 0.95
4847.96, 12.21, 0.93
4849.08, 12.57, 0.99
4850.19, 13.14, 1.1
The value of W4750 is 1.03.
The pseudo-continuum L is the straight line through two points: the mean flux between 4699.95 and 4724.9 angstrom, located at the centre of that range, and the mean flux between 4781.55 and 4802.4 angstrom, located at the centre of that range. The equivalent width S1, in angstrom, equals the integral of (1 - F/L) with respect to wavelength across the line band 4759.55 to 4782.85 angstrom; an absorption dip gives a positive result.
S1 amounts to 0.1 angstrom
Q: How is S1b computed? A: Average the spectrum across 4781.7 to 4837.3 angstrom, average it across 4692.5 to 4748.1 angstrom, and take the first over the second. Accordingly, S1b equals 1.05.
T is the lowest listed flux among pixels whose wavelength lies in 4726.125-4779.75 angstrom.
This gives 10.61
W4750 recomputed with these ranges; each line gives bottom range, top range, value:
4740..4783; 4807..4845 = 1.04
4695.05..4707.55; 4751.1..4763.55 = 1.09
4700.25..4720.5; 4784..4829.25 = 1.08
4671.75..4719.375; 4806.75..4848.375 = 1.06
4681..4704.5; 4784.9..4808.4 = 1.04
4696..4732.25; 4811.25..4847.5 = 1.08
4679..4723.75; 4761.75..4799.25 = 1.04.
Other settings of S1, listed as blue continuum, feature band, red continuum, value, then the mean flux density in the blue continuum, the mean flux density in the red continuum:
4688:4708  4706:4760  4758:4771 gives -2.7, 11.8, 12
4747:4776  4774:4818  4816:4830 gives -0.6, 12.5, 12.9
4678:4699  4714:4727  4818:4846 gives -0.4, 12.4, 13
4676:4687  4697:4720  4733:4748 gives 1.1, 12.4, 12.7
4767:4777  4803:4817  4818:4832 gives -0.2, 12.7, 12.8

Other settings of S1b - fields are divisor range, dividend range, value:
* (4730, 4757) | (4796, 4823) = 1.02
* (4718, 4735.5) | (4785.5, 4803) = 1.01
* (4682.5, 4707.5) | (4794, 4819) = 1.10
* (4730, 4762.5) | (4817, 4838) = 1.03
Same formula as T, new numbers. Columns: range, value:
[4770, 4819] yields 10.54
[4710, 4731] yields 10.43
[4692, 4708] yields 8.872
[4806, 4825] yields 11.38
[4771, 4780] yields 12.68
